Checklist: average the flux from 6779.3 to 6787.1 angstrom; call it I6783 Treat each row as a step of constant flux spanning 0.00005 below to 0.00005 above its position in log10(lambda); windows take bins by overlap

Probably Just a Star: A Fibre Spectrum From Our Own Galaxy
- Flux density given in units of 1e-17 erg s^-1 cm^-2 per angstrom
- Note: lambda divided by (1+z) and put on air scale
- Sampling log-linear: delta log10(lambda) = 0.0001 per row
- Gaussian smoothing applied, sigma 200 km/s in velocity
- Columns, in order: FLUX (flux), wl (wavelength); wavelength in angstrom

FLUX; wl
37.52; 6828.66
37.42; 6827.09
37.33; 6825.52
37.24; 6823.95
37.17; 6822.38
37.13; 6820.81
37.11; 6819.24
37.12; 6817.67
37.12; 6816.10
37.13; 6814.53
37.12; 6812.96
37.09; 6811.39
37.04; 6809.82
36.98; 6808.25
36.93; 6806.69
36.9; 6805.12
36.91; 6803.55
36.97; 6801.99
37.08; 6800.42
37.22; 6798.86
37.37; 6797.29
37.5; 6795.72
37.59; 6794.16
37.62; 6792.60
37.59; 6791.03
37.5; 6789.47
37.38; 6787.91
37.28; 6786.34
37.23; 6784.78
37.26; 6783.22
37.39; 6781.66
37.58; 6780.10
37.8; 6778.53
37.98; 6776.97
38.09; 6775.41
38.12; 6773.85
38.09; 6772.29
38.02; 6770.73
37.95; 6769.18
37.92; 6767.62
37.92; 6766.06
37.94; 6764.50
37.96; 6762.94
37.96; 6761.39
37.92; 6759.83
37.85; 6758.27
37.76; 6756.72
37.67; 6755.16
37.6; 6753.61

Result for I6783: 37.3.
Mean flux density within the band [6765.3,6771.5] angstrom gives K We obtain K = 38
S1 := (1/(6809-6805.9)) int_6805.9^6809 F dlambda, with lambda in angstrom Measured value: 37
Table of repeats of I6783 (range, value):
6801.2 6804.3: 37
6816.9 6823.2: 37.1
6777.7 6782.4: 37.5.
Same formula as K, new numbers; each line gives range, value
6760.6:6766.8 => 37.9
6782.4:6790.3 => 37.4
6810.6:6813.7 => 37.1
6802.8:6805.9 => 36.9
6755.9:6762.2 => 37.9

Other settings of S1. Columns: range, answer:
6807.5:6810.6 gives 37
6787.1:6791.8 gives 37.5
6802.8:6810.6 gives 36.9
